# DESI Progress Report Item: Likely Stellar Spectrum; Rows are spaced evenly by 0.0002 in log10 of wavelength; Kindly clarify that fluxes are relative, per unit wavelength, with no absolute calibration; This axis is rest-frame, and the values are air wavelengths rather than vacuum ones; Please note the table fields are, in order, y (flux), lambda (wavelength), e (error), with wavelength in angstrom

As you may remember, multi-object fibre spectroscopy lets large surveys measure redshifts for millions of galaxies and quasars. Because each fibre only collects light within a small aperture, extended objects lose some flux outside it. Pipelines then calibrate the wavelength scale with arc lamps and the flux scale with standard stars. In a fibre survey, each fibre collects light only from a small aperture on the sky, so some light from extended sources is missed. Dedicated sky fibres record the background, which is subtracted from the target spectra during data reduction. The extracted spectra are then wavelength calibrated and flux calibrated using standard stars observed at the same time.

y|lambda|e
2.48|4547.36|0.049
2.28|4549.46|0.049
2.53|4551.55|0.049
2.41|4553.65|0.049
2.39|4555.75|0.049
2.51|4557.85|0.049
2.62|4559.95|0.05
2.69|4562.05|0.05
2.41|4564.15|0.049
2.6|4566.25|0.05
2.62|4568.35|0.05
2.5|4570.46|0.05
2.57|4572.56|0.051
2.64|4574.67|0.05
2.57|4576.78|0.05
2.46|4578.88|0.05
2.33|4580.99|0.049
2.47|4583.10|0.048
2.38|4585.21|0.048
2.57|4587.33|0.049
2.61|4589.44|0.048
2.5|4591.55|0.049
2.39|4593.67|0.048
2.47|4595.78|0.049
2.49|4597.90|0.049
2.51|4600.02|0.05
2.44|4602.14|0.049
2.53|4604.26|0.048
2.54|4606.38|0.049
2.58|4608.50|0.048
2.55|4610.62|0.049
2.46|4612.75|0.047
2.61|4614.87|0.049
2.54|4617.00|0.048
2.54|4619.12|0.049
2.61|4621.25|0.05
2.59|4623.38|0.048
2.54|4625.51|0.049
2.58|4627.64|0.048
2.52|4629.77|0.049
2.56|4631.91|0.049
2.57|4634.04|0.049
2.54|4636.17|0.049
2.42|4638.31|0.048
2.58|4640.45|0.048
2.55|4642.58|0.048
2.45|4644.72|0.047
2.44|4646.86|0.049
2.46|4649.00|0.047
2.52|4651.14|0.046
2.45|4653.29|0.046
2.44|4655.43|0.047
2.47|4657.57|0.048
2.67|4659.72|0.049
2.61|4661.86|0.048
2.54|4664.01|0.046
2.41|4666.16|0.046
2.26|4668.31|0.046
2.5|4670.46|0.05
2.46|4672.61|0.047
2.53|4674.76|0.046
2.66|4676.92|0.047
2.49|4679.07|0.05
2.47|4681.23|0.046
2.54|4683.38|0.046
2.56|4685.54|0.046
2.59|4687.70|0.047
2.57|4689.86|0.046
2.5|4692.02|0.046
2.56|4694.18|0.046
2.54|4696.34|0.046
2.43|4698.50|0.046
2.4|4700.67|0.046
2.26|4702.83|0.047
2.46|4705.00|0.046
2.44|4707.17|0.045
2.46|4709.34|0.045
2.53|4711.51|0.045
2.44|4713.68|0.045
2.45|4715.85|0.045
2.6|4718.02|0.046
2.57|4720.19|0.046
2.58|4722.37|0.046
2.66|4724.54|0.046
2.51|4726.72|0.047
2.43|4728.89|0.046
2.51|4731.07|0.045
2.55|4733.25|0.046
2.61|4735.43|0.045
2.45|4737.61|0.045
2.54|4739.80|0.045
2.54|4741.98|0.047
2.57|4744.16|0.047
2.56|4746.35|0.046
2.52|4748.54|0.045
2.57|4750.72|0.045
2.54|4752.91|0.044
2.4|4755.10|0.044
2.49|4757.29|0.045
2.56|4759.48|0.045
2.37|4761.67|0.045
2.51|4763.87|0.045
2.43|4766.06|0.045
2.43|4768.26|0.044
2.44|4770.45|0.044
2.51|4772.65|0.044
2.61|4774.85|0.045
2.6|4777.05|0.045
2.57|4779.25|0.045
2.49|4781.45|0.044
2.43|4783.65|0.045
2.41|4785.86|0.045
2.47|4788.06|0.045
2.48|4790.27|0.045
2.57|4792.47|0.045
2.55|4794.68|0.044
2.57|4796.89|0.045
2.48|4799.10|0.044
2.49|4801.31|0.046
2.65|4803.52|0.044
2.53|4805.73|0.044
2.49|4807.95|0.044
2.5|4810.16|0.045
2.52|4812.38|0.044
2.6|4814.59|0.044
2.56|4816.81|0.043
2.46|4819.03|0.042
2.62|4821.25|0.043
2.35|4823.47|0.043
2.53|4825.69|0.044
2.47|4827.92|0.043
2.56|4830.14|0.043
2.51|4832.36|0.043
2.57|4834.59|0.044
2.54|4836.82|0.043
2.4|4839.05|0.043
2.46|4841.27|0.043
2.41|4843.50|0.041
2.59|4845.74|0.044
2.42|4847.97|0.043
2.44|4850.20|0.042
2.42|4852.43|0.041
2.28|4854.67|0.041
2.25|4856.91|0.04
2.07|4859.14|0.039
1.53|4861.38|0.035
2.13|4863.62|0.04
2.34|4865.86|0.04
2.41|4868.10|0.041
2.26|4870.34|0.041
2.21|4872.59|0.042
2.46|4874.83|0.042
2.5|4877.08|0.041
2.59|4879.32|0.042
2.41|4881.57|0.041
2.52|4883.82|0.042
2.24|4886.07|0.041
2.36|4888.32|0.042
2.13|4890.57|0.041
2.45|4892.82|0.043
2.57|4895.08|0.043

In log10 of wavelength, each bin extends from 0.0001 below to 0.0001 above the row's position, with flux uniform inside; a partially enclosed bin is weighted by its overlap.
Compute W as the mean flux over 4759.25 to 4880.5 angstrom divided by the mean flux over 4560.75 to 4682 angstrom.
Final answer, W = 0.97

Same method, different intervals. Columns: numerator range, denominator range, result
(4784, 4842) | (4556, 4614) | 1.00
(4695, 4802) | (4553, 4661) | 0.99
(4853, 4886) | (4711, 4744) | 0.90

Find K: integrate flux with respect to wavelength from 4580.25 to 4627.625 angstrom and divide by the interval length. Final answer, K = 2.51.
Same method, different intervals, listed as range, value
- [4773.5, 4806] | 2.53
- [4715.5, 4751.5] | 2.54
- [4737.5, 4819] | 2.51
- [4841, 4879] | 2.31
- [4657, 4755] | 2.51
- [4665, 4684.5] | 2.48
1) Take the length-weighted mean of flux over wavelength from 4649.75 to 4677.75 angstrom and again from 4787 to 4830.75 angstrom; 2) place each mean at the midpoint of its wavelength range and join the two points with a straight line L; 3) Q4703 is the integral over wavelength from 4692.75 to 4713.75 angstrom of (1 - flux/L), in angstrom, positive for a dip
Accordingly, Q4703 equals 0.4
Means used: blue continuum 2.5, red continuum 2.52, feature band 2.45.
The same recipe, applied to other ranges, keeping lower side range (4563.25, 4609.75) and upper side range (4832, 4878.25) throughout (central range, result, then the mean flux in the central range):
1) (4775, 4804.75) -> -1.77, 2.52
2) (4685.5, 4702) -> -0.48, 2.51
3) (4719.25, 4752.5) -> -1.78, 2.54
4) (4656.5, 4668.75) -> -0.22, 2.51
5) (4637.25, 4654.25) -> -0.08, 2.48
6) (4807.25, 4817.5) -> -0.73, 2.54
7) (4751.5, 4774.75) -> -0.75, 2.48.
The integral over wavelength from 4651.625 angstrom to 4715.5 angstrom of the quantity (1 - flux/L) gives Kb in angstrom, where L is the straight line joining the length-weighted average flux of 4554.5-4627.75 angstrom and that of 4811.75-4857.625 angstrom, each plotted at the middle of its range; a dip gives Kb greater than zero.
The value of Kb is 0.4 angstrom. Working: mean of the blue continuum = 2.53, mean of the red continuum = 2.48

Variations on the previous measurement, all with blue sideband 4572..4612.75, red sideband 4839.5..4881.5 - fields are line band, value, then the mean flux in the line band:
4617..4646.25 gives -0.8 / 2.54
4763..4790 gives -1.3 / 2.49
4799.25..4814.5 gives -1.1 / 2.53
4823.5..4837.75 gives -1.0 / 2.52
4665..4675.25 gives 0.1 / 2.43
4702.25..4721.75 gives -0.4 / 2.47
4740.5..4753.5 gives -0.8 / 2.55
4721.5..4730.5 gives -0.5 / 2.54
